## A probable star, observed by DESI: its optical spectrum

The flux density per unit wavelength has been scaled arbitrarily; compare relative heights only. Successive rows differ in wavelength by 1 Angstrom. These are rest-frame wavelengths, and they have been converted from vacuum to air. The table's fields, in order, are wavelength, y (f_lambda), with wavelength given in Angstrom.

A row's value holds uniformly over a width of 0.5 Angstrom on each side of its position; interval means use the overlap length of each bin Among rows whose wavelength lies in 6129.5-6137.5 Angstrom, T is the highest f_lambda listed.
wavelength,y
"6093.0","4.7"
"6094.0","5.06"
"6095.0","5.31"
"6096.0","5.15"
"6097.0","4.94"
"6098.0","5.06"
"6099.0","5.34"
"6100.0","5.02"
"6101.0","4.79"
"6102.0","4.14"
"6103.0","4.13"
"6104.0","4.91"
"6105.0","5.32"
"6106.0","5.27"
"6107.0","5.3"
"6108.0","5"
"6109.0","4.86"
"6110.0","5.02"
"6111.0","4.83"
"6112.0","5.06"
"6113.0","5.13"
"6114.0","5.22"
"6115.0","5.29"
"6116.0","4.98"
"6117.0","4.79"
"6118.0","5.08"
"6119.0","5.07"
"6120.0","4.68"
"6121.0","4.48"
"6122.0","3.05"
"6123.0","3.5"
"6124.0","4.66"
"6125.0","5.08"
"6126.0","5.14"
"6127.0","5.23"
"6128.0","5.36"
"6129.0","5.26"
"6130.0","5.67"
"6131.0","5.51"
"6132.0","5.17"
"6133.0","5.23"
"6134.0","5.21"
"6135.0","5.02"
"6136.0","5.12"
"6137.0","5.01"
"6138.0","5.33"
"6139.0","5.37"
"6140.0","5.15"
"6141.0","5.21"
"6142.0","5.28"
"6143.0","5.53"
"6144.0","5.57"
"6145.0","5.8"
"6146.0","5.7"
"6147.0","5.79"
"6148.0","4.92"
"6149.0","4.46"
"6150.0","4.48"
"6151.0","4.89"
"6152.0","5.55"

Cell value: 5.67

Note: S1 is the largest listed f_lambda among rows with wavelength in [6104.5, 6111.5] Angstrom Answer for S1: 5.32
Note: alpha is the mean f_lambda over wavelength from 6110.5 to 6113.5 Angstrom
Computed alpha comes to 5.01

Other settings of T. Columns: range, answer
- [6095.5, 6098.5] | 5.15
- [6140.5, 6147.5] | 5.8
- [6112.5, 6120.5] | 5.29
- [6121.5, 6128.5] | 5.36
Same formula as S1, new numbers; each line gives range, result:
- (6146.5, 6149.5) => 5.79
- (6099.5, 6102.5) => 5.02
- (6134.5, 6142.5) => 5.37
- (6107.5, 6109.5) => 5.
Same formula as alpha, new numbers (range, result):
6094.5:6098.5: 5.12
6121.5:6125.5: 4.07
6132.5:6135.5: 5.15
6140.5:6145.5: 5.48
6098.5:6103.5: 4.68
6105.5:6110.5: 5.09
